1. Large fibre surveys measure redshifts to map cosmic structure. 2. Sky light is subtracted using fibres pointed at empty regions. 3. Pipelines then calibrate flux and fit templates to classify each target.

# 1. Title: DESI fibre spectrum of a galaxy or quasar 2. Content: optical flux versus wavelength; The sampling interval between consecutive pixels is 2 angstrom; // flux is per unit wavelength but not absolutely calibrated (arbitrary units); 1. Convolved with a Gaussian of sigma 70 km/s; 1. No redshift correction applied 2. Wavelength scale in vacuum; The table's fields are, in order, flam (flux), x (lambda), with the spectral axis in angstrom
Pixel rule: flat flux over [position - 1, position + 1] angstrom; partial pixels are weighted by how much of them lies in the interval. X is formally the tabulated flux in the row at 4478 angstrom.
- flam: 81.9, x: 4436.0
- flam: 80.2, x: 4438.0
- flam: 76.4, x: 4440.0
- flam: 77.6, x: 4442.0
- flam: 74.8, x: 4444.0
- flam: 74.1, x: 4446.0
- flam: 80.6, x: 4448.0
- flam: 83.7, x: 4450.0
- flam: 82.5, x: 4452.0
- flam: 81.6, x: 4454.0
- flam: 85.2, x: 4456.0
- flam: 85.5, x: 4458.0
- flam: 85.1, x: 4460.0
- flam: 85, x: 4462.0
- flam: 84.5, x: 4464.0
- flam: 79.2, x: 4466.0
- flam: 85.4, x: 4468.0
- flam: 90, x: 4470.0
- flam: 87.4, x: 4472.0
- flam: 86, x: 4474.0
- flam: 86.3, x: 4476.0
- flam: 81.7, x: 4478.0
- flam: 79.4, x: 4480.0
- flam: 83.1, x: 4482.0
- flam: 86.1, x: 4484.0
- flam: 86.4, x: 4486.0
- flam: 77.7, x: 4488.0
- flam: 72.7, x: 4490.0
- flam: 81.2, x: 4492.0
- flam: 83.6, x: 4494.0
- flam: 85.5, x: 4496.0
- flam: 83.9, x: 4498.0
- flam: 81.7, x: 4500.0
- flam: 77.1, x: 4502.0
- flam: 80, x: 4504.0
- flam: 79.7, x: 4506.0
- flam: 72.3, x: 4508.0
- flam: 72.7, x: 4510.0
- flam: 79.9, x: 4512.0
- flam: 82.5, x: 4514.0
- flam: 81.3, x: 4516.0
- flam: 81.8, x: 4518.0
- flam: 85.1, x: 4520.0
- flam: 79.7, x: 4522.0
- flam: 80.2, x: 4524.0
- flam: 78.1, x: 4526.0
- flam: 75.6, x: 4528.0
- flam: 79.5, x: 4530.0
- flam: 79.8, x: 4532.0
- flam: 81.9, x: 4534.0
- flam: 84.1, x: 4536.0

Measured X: 81.7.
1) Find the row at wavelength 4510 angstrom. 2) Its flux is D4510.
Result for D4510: 72.7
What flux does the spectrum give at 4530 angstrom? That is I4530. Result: 79.5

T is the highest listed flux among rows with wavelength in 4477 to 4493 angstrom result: 86.4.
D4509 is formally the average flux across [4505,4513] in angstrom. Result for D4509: 76.2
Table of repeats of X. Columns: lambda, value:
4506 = 79.7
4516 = 81.3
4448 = 80.6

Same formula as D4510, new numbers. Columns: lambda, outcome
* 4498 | 83.9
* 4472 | 87.4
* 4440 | 76.4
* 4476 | 86.3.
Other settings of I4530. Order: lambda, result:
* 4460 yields 85.1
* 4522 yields 79.7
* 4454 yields 81.6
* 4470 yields 90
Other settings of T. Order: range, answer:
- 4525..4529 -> 78.1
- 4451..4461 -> 85.5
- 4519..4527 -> 85.1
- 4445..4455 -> 83.7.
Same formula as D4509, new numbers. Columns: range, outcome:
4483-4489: 83.4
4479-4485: 82.9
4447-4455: 82.1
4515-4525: 81.6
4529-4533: 79.7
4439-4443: 77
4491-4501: 83.2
